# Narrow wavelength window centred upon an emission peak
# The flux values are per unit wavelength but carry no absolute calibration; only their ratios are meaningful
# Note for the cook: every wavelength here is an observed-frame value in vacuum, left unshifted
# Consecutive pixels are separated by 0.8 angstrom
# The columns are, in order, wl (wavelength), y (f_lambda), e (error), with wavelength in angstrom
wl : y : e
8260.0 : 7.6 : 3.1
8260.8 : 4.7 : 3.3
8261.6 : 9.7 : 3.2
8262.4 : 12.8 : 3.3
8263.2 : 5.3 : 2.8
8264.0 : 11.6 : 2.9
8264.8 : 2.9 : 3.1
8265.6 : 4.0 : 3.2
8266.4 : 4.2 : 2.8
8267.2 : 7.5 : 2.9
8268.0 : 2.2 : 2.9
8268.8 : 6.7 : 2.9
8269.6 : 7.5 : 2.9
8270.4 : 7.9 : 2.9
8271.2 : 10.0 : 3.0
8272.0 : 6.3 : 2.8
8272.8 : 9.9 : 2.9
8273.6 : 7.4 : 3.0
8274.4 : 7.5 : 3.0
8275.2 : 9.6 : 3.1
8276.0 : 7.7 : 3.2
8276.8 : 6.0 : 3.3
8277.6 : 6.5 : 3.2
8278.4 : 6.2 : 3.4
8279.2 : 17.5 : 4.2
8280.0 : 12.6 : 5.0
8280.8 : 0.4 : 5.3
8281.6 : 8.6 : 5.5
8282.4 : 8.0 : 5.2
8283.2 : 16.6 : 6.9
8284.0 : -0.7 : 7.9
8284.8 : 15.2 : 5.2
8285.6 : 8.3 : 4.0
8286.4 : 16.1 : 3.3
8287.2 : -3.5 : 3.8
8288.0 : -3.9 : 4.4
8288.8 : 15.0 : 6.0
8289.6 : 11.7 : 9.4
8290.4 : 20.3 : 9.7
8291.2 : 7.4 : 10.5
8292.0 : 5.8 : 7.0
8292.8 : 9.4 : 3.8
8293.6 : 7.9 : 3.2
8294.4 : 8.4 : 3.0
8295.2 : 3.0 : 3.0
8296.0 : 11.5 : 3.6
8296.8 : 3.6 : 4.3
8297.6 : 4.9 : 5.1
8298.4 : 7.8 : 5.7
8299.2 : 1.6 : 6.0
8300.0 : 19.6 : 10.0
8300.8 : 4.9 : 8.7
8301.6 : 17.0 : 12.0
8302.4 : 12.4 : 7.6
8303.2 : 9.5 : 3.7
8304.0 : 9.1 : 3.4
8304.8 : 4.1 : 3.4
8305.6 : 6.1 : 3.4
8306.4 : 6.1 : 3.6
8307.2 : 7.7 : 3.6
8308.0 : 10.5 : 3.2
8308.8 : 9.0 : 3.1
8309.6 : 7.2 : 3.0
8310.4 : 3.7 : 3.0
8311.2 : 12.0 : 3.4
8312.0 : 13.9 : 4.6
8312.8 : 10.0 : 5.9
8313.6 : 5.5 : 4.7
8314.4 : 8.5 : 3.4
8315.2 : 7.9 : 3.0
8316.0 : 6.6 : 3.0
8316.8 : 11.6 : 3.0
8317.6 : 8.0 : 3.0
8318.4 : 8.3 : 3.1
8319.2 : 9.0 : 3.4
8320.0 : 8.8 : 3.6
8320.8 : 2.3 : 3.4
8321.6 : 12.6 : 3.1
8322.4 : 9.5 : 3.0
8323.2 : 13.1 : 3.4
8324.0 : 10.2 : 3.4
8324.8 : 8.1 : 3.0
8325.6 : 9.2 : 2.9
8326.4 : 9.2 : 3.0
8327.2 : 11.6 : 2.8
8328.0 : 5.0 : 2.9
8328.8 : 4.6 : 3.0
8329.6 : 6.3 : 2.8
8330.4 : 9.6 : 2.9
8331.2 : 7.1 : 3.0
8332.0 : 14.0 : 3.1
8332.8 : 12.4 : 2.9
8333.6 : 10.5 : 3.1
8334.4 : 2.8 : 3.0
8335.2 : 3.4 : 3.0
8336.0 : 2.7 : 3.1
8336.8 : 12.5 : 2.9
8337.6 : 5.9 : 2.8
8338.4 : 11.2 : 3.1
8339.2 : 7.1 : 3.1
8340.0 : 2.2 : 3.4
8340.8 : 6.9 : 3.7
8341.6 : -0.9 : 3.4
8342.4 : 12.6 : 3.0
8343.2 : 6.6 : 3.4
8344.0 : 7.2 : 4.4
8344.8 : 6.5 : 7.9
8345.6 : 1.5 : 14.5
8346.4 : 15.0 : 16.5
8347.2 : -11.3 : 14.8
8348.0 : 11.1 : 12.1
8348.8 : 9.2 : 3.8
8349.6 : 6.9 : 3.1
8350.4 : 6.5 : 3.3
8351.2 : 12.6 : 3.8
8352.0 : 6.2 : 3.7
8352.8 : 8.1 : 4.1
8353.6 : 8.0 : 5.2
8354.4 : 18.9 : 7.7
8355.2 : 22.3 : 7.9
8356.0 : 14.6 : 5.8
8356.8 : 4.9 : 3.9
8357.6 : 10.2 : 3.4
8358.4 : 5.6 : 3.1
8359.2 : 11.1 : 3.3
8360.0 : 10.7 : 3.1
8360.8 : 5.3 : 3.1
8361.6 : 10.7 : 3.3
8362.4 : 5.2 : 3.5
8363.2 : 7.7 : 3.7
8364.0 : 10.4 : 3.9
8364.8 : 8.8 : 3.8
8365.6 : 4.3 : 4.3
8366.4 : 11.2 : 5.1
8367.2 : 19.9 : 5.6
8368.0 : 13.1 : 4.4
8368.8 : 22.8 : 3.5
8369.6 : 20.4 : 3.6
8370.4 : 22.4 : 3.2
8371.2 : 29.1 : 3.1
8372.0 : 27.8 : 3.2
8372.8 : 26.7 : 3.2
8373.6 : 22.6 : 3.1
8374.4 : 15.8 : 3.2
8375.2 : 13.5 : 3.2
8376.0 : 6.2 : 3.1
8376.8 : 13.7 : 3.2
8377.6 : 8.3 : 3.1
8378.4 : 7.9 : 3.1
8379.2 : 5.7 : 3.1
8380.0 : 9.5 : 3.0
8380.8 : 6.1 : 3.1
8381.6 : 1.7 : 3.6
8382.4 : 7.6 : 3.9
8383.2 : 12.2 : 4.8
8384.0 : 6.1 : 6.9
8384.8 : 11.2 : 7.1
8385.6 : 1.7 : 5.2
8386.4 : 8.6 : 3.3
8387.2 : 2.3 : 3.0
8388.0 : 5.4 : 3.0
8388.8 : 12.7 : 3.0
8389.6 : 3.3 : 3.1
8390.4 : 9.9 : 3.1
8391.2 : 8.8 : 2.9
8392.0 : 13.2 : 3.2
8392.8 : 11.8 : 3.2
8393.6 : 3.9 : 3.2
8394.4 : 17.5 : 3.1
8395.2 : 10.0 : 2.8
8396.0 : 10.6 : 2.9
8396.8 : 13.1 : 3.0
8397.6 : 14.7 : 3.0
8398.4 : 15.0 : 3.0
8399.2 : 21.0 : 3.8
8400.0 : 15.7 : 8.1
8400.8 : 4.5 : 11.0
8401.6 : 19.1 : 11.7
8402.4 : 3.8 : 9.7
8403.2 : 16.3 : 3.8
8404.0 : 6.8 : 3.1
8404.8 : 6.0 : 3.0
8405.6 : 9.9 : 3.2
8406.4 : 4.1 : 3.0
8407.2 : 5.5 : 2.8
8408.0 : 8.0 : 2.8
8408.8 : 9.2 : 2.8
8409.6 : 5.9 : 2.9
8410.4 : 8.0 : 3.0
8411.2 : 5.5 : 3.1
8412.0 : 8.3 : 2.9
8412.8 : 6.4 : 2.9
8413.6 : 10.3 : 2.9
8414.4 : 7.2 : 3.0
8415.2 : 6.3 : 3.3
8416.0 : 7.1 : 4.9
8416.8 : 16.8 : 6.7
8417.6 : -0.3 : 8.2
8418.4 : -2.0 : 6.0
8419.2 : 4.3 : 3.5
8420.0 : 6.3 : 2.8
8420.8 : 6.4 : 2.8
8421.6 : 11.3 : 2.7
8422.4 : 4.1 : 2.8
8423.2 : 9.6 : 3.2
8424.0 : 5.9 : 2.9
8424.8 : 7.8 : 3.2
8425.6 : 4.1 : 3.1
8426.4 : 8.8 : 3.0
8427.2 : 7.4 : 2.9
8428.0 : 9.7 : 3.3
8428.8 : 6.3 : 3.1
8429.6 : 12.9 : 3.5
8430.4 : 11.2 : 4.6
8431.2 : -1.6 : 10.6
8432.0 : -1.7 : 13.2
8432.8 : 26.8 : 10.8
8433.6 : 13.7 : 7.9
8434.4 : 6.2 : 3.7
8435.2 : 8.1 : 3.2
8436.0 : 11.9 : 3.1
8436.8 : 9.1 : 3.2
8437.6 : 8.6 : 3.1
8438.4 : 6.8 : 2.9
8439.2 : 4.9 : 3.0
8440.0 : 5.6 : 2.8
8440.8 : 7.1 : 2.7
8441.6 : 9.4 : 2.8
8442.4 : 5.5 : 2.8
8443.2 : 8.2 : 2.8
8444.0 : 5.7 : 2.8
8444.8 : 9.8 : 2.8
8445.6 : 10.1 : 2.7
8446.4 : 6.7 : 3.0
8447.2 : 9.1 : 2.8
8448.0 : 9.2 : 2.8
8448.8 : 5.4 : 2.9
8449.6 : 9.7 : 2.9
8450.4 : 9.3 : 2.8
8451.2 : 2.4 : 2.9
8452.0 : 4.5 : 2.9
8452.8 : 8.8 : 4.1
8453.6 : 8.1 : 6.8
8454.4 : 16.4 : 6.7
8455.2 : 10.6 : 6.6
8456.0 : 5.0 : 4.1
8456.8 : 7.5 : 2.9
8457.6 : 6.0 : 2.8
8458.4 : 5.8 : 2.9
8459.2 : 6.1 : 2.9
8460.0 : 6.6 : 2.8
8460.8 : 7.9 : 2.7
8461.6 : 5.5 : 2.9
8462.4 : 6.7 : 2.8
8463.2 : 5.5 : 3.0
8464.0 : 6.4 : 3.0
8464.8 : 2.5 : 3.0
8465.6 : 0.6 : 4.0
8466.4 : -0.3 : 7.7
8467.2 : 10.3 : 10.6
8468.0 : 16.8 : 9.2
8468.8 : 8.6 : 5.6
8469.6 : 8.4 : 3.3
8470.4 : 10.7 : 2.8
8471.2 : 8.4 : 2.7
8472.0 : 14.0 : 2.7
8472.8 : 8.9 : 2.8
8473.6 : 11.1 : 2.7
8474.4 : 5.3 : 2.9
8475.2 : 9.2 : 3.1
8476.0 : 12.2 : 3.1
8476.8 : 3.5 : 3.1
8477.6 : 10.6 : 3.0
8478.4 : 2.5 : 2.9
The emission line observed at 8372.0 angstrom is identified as Halpha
